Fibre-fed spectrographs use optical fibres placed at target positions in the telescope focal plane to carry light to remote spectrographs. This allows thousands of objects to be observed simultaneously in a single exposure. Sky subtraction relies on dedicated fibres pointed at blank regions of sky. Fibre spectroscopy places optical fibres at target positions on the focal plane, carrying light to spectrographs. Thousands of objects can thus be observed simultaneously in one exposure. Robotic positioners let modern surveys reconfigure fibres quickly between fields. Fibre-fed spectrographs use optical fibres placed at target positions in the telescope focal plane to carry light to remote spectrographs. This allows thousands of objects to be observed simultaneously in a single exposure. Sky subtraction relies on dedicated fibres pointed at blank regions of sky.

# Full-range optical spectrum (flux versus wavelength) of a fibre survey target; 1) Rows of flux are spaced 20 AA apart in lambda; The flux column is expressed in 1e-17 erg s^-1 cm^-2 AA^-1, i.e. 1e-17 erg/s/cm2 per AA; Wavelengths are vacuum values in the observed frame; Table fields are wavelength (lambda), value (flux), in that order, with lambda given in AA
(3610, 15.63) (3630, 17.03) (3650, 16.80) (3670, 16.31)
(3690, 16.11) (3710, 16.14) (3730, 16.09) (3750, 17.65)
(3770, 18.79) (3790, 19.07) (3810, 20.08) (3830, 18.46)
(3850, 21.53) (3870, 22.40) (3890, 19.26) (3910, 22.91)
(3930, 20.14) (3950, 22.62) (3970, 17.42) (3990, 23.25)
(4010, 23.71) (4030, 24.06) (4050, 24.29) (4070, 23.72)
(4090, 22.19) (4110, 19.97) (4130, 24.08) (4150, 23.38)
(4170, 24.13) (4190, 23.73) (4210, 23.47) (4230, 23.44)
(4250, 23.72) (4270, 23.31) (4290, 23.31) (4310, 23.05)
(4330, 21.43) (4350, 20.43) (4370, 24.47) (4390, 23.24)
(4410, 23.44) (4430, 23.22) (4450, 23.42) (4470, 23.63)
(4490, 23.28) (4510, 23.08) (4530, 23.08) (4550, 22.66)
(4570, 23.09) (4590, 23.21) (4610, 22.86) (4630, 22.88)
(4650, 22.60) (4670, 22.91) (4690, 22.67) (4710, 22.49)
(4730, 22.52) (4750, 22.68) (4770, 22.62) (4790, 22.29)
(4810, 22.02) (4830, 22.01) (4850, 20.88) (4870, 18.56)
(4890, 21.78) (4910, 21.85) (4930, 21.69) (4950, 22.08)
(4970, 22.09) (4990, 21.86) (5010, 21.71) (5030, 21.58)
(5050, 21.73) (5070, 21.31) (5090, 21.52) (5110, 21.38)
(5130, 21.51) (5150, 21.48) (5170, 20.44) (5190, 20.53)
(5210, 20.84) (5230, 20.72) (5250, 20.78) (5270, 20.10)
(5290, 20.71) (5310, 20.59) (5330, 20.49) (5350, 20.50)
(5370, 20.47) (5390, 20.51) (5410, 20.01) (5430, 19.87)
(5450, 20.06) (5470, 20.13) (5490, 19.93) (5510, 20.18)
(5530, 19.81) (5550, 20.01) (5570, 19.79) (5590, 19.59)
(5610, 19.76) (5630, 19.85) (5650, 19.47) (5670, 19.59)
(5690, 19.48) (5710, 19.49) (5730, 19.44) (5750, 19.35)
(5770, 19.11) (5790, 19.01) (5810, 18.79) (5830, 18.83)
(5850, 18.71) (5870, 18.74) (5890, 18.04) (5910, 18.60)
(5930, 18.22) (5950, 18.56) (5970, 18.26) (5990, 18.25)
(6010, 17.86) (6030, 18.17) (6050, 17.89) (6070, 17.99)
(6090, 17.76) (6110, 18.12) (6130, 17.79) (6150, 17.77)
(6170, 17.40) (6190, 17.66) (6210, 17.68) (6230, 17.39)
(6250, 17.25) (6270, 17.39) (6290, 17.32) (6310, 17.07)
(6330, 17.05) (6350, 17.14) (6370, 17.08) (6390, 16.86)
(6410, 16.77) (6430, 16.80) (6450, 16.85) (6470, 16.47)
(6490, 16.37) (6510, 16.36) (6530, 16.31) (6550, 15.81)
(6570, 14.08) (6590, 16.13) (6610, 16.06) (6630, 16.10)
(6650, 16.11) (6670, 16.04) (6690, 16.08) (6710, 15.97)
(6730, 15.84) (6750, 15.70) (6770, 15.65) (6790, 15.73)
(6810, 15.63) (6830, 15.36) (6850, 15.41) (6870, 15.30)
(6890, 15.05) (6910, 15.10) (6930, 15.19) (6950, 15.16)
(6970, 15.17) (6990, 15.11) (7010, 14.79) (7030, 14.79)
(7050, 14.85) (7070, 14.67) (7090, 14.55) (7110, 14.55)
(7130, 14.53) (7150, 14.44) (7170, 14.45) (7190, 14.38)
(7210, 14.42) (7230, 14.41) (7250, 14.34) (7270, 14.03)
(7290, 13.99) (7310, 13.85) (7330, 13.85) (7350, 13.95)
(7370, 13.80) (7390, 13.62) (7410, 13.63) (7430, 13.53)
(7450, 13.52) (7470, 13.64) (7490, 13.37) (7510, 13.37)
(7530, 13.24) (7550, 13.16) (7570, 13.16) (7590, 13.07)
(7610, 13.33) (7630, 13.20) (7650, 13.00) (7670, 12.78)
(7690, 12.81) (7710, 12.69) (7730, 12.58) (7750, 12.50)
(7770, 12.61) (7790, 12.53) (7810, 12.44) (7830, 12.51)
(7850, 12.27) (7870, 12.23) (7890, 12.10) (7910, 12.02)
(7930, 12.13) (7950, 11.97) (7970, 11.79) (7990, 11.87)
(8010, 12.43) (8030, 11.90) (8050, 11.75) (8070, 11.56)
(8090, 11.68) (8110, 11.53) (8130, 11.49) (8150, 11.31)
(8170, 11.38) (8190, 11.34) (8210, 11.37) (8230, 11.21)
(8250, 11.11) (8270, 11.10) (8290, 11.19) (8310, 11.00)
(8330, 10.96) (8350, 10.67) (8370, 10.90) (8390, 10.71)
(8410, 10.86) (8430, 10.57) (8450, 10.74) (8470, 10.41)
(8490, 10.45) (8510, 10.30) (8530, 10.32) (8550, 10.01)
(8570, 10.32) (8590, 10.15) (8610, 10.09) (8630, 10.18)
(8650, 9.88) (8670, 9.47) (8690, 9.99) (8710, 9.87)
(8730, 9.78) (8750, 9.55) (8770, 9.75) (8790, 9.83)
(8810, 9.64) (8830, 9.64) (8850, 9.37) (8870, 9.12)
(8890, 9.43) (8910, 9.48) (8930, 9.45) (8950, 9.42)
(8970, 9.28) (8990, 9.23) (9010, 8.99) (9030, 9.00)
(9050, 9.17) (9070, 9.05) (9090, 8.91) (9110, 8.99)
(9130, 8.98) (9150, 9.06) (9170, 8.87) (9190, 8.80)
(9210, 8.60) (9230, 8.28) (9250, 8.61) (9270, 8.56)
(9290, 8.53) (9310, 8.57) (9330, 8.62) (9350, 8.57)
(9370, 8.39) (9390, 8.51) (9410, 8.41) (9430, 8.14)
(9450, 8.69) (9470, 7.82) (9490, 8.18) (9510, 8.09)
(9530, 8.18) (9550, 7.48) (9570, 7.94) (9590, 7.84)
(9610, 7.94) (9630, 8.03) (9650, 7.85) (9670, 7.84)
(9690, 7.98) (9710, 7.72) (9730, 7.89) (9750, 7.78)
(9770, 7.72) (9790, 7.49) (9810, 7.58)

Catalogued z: 0.000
